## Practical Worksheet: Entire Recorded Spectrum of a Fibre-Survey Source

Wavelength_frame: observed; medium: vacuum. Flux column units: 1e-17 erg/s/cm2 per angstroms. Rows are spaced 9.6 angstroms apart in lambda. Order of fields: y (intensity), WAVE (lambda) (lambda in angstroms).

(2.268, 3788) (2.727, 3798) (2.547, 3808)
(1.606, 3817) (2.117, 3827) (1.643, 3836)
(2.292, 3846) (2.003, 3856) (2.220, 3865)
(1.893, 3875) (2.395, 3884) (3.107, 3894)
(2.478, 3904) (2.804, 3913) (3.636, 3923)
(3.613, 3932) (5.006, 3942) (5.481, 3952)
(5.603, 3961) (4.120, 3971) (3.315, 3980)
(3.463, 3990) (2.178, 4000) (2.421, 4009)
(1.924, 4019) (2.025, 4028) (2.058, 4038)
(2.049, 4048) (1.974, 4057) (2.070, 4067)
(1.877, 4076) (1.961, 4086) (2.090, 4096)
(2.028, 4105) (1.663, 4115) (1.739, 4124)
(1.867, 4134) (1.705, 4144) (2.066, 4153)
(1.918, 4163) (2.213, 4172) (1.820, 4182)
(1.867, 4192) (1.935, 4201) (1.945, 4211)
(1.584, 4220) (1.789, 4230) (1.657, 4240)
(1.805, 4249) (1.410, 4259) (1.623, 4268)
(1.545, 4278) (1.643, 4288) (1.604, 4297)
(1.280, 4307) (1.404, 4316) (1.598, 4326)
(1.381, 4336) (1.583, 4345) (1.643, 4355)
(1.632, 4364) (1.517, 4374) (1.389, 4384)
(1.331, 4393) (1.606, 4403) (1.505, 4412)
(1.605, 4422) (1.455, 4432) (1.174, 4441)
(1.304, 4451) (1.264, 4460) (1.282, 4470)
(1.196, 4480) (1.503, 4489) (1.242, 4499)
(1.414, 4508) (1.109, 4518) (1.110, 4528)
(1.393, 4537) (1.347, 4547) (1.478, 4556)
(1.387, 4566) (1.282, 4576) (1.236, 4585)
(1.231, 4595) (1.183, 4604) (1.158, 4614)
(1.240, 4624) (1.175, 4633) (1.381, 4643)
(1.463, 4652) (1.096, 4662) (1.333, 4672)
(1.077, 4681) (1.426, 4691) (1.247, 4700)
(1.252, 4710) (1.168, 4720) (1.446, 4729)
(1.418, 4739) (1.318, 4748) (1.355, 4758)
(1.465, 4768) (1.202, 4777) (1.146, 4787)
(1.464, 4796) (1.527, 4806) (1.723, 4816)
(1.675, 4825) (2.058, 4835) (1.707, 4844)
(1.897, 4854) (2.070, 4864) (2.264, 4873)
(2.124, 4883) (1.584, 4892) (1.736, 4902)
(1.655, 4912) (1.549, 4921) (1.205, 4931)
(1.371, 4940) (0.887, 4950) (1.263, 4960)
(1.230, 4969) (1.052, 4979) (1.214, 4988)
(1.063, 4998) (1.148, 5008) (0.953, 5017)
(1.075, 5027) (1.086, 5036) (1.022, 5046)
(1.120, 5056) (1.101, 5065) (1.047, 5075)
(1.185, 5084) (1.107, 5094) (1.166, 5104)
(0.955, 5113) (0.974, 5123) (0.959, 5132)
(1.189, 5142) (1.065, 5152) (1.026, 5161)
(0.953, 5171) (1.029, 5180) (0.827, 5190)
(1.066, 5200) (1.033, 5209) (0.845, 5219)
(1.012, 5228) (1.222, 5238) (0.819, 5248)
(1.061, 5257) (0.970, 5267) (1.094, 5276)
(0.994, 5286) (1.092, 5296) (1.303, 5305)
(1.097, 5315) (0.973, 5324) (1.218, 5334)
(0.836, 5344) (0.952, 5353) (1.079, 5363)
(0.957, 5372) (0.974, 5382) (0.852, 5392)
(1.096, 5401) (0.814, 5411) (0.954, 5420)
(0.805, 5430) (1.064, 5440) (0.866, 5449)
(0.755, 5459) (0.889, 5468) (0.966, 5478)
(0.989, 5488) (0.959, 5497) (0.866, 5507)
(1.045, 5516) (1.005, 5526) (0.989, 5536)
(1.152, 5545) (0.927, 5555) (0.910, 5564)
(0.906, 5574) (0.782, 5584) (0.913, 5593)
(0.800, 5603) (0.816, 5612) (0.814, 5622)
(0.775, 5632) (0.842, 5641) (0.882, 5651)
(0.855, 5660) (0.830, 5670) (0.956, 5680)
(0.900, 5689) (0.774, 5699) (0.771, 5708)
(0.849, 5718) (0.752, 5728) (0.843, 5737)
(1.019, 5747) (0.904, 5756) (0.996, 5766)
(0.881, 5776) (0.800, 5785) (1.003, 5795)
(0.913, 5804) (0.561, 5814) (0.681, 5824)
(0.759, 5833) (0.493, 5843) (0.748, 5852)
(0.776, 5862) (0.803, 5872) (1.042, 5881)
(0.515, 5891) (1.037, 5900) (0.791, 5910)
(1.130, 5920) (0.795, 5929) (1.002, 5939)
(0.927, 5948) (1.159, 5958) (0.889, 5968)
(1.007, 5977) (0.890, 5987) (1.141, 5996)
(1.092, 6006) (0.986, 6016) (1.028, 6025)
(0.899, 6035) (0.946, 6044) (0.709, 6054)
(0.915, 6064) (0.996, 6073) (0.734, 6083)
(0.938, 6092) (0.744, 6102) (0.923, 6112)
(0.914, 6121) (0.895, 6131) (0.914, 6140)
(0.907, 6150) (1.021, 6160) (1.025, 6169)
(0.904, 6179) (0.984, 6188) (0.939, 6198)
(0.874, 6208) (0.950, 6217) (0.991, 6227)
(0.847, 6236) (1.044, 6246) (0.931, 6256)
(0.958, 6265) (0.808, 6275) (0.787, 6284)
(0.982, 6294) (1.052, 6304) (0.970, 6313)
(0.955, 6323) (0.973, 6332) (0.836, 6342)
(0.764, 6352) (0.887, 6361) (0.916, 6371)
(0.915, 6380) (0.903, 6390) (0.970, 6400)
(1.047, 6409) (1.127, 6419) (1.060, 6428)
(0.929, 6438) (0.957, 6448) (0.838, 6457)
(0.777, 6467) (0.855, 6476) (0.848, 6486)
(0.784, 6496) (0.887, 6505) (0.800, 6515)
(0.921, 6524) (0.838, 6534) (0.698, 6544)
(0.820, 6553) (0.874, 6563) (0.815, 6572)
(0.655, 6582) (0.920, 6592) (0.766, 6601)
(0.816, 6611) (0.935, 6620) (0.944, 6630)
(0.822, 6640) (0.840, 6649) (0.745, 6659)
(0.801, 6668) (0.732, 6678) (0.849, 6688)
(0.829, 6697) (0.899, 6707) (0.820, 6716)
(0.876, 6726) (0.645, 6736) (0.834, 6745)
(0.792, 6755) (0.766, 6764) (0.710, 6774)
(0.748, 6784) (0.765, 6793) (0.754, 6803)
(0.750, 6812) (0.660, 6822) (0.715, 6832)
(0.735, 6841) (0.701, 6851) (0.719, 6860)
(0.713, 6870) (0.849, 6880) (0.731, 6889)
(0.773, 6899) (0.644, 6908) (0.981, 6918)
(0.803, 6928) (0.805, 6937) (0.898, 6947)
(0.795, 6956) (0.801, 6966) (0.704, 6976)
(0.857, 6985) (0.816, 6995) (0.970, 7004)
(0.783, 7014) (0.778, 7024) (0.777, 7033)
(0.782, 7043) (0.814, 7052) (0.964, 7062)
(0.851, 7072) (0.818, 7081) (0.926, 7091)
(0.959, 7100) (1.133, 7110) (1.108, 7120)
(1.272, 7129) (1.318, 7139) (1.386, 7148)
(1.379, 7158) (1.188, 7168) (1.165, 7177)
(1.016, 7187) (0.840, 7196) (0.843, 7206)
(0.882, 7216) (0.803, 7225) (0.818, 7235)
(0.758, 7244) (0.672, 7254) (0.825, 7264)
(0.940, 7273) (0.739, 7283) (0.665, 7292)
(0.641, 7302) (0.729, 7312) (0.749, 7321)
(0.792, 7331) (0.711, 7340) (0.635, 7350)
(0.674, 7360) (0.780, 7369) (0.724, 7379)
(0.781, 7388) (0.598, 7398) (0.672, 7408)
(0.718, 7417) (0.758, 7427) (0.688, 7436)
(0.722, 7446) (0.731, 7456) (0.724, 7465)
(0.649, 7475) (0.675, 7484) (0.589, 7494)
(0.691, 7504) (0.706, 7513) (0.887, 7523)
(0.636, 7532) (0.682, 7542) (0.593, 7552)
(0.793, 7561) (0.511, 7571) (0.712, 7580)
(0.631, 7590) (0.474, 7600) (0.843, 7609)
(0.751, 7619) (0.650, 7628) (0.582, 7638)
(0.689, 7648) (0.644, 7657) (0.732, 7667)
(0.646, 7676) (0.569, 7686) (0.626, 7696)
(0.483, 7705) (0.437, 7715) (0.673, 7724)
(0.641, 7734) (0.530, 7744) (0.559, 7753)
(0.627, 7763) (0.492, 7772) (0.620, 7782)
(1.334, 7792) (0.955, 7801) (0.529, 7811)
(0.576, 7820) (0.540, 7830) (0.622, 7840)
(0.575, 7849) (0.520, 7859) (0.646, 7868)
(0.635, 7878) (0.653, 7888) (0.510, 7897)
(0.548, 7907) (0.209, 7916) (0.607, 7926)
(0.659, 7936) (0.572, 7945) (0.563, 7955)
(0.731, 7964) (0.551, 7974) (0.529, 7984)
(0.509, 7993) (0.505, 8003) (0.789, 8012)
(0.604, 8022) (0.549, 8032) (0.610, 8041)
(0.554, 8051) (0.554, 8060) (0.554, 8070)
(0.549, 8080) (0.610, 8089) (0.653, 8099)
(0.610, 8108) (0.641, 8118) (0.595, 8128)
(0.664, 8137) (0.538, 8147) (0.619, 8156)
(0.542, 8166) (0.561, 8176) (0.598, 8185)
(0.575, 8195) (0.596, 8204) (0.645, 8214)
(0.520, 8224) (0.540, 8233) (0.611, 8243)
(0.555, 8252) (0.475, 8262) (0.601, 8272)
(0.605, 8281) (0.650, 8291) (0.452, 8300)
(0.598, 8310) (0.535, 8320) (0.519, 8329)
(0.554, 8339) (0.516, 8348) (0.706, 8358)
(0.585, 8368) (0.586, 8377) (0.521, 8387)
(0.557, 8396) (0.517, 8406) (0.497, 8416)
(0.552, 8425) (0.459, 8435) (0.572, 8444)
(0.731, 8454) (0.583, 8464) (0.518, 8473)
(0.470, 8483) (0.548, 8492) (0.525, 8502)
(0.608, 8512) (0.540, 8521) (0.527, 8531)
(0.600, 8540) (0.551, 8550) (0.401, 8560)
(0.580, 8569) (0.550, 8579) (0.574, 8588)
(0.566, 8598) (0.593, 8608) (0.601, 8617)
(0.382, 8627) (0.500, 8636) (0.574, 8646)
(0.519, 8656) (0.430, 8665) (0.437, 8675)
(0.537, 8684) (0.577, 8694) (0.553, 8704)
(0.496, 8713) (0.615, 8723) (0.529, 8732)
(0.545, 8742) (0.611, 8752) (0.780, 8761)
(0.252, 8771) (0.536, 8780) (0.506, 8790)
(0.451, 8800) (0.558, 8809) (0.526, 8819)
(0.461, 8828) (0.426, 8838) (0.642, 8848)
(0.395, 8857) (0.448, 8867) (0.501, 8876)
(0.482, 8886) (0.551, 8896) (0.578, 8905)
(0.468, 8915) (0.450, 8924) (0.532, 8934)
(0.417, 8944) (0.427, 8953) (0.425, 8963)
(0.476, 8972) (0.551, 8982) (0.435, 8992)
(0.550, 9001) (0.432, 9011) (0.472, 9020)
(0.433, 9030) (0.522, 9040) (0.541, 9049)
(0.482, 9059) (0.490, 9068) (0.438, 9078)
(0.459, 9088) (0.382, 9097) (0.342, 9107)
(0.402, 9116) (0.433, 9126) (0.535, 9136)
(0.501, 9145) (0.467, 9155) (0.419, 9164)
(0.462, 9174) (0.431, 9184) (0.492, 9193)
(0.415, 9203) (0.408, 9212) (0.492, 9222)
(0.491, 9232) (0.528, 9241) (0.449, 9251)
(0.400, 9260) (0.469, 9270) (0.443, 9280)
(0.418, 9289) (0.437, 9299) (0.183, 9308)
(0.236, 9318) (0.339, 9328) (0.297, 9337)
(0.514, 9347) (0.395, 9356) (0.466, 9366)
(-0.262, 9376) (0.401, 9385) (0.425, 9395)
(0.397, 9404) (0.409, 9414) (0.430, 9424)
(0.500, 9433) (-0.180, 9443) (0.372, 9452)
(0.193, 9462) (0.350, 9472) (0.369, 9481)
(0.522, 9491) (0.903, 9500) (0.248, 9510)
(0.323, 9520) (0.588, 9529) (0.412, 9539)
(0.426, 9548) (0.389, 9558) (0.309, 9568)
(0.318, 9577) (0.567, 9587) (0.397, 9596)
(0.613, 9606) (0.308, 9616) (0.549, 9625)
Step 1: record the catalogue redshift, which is 1.556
